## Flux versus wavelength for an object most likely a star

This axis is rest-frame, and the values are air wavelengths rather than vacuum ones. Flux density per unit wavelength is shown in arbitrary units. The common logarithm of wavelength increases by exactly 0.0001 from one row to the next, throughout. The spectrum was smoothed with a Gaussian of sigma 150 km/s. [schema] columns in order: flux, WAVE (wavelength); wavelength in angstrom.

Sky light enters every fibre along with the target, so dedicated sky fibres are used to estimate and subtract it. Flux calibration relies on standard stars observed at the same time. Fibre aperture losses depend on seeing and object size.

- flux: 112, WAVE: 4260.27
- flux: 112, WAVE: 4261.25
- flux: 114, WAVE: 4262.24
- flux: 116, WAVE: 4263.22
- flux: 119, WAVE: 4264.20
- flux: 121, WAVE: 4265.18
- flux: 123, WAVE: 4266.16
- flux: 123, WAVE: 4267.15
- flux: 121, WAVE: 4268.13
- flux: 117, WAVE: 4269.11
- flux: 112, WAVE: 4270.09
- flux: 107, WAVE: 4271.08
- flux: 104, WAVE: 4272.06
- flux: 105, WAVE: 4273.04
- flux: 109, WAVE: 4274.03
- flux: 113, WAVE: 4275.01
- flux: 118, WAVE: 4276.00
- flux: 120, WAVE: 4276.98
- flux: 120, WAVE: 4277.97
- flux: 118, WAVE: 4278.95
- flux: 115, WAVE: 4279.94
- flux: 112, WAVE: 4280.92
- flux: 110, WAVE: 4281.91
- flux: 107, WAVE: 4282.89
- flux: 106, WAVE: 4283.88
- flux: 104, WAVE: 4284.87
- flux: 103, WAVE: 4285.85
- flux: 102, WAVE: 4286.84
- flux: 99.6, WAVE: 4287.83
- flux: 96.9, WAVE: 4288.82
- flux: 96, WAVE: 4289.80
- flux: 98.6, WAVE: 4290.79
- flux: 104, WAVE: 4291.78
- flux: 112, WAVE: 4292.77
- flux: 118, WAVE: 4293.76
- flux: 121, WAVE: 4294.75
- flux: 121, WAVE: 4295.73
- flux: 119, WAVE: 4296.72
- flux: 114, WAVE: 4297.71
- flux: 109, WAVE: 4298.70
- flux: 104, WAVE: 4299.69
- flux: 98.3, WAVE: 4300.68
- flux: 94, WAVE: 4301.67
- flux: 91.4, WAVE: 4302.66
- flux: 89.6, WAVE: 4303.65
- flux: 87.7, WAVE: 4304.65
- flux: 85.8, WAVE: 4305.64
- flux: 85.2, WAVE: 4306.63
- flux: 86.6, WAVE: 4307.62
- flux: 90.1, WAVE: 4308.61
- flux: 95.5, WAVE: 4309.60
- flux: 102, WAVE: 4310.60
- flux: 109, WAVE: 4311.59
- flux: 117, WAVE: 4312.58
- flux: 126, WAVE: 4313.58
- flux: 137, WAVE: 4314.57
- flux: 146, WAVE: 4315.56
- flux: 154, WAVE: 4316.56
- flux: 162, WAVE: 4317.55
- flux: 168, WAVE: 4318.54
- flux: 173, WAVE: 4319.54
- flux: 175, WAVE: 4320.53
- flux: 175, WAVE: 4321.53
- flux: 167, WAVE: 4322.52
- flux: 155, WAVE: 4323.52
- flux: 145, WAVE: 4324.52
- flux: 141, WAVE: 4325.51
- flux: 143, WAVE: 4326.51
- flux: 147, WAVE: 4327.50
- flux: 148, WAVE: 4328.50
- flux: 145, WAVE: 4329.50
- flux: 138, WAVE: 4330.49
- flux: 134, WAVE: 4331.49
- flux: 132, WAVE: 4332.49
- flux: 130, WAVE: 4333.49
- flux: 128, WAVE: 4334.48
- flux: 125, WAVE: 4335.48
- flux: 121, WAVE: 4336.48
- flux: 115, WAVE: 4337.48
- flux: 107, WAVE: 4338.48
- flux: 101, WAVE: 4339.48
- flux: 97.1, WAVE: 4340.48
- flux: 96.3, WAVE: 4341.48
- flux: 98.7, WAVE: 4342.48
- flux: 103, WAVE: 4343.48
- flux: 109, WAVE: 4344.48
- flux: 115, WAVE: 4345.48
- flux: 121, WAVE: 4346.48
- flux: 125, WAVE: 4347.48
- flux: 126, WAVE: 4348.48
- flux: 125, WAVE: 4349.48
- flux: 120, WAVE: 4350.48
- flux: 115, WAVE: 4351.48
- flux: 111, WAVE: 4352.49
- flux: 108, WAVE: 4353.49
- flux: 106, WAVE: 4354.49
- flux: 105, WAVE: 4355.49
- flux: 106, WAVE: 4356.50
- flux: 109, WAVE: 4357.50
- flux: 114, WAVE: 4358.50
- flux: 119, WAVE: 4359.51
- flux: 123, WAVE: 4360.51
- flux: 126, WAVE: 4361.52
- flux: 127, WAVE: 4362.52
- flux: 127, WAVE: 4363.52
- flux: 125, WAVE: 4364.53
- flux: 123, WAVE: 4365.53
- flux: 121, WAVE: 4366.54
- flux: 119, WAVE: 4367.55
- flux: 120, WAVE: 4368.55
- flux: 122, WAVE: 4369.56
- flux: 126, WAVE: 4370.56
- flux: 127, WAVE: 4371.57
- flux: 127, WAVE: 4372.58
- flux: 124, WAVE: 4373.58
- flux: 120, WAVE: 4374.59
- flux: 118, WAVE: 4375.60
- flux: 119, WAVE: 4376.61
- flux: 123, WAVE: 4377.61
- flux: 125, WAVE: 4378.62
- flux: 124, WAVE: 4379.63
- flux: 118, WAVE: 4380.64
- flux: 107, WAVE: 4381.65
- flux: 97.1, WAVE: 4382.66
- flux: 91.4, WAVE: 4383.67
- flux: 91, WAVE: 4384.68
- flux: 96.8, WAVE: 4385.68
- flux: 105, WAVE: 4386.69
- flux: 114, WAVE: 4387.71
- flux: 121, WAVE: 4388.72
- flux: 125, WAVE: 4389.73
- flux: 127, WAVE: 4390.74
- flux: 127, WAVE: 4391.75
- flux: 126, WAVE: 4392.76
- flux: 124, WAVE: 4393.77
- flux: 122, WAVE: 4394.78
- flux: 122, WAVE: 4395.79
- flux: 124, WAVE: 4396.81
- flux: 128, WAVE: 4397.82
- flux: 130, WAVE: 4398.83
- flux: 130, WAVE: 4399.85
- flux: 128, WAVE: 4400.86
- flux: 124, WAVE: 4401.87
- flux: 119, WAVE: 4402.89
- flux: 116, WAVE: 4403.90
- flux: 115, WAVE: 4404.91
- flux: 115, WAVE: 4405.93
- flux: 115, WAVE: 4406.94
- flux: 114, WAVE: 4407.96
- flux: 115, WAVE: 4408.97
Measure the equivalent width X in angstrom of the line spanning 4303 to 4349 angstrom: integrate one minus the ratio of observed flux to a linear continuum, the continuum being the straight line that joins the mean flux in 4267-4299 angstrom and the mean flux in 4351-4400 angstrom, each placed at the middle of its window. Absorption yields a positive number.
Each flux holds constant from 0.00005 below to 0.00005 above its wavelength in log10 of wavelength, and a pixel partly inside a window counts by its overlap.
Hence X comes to -4.6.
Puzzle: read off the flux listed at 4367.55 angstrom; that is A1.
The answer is 119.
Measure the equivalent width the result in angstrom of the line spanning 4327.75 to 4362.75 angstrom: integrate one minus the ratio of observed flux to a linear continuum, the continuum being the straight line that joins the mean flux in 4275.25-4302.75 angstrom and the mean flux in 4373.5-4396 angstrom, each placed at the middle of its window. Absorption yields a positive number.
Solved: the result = -1.7 angstrom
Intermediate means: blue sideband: 109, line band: 118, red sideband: 116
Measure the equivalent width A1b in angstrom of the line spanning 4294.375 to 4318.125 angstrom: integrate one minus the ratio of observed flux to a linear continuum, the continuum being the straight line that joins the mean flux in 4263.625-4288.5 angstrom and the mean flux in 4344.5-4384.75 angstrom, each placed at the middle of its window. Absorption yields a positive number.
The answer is 0.8 angstrom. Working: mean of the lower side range 112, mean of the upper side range 118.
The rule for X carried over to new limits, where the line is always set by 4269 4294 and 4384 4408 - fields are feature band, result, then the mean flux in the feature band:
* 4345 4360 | 0.00 angstrom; 115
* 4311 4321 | -3.09 angstrom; 146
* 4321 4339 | -4.11 angstrom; 139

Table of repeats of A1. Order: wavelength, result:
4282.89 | 107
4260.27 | 112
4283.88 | 106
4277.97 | 120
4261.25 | 112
